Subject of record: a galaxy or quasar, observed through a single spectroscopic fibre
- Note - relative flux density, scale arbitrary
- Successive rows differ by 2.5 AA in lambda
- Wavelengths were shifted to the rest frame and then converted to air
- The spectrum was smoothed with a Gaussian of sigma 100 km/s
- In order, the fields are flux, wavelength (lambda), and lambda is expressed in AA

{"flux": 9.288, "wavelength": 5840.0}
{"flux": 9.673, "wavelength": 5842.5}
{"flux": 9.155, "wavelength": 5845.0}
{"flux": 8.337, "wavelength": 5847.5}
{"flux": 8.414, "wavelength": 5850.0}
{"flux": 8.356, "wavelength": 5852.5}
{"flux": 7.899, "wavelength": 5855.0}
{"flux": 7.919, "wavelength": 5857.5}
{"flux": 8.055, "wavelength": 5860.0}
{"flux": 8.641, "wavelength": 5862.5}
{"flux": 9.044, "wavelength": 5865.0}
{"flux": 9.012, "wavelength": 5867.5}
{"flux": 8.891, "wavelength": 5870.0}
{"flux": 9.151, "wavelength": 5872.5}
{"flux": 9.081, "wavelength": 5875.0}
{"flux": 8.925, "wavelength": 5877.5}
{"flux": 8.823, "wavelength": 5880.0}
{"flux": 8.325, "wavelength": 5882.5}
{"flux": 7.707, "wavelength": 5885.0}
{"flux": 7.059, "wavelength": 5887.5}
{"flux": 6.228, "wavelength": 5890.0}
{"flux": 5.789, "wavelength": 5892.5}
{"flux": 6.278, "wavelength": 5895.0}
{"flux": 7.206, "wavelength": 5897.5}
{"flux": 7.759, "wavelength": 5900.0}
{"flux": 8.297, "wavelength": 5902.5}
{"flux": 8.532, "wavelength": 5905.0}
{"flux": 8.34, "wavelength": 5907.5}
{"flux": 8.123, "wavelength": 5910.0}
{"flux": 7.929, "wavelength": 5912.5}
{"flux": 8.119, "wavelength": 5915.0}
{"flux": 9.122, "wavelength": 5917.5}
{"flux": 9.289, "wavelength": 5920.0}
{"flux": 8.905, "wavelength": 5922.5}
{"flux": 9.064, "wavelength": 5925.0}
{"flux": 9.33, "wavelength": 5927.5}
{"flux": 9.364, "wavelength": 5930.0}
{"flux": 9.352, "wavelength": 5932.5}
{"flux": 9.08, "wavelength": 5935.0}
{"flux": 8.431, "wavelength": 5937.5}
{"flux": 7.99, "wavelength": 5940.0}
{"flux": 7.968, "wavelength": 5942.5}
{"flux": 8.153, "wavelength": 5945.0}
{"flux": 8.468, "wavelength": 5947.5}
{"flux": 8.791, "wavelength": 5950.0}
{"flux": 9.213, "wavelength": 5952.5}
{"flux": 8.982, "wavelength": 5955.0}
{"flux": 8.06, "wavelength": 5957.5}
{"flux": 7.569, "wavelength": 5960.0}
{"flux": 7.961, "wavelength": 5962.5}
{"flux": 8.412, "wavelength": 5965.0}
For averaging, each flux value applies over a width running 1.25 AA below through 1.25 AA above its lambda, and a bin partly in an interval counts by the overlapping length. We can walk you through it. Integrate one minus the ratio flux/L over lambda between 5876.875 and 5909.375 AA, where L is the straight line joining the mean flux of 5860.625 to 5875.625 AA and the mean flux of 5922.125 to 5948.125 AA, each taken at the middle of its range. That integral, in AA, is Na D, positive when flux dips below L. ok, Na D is 4.5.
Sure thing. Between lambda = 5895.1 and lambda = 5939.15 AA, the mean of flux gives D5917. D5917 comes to 8.54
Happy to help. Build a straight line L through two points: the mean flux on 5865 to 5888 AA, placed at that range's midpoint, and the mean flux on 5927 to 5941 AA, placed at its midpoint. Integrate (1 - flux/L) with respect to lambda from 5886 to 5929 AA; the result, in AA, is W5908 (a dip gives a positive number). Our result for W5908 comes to 4.0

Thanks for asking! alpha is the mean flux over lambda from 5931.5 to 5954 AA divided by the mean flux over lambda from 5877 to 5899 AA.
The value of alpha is 1.17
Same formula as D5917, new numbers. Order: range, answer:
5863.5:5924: 8.17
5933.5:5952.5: 8.48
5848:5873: 8.51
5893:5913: 7.73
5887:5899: 6.5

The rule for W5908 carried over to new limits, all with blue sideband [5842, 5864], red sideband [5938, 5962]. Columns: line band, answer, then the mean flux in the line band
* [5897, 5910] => 0.49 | 8.08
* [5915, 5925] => -0.71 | 8.98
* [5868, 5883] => -0.83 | 8.9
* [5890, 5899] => 2.12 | 6.43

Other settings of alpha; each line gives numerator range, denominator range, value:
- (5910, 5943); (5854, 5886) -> 1.02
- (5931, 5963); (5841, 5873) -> 0.98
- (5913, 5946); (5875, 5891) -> 1.10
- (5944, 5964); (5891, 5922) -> 1.06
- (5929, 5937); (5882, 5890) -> 1.24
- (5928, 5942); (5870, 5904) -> 1.13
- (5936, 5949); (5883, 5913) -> 1.11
